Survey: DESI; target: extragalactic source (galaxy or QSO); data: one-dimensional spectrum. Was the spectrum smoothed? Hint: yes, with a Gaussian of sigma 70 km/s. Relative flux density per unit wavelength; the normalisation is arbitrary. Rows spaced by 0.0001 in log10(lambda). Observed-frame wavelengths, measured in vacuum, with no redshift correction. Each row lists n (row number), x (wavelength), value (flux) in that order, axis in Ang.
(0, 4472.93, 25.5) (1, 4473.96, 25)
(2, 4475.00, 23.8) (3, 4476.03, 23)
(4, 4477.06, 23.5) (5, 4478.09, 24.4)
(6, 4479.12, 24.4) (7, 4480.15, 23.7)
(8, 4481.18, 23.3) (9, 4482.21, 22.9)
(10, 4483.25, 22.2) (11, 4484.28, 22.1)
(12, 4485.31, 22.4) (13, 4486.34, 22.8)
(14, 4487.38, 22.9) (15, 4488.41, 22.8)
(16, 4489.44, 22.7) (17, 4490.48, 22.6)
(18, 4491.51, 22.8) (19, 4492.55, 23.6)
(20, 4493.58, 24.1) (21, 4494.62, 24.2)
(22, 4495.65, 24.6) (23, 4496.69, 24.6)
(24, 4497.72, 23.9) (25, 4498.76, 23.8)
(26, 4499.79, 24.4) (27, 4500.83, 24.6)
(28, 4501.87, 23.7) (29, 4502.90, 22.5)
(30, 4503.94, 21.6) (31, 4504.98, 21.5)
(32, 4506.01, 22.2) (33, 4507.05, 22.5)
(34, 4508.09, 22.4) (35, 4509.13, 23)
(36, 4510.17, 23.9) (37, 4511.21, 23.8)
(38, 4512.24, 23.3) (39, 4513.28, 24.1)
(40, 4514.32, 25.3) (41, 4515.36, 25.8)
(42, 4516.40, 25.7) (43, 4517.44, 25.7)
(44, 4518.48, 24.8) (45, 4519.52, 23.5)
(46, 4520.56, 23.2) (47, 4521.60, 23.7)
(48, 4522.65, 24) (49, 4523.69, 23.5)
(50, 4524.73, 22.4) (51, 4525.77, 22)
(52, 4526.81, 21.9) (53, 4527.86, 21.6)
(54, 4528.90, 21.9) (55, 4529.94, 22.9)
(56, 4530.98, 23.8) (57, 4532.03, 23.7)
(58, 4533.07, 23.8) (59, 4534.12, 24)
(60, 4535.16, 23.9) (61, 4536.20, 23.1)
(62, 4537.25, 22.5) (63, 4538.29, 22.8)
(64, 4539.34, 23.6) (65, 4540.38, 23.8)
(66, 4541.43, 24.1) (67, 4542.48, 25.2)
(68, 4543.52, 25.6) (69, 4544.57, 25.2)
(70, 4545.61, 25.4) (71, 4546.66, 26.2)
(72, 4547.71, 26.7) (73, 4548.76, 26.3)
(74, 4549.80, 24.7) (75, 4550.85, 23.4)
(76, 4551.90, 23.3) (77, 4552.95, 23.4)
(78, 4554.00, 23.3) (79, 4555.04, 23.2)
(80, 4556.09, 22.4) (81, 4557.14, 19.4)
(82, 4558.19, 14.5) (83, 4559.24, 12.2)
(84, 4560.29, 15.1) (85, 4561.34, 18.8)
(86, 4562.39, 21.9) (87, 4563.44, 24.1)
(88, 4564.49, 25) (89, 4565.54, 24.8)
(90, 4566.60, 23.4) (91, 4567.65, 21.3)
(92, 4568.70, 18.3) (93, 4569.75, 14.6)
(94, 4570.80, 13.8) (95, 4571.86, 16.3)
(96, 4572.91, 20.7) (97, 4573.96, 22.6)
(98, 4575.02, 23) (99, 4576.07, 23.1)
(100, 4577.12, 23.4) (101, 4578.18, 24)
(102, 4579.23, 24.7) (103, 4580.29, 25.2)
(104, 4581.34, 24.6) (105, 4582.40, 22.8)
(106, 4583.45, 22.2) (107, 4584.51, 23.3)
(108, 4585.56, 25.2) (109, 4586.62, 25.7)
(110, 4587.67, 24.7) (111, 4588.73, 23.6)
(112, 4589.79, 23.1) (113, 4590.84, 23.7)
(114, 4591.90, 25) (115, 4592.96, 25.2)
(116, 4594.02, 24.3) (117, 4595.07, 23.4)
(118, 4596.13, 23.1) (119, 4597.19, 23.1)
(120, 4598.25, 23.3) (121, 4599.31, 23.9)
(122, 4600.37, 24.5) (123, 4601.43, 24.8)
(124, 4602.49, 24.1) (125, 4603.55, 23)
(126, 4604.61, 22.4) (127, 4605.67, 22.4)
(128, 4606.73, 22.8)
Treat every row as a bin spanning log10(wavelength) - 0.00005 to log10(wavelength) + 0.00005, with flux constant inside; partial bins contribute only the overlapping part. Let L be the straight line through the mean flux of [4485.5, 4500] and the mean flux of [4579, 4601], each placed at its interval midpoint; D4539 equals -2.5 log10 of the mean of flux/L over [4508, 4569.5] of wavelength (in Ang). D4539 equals 0.03 mag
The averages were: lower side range 23.5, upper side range 24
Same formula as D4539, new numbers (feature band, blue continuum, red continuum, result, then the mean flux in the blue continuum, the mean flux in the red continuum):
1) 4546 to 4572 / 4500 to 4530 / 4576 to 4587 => 0.13 mag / 23.4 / 24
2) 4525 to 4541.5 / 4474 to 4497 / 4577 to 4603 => 0.03 mag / 23.4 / 24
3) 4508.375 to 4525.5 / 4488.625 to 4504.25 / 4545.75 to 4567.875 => -0.04 mag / 23.6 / 22.1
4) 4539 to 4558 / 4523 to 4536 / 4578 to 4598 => -0.03 mag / 23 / 24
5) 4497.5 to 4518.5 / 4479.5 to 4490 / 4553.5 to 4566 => -0.08 mag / 22.8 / 20.4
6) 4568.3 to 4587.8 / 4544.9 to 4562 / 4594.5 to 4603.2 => 0.04 mag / 21.8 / 23.8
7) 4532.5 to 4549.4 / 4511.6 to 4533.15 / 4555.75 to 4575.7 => -0.12 mag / 23.7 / 19.6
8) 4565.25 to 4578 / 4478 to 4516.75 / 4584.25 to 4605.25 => 0.17 mag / 23.4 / 24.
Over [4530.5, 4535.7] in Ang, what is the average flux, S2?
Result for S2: 23.8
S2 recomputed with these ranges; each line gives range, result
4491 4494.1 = 23.5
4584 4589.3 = 24.5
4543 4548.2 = 25.8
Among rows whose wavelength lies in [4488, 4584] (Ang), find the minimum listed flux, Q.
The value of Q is 12.2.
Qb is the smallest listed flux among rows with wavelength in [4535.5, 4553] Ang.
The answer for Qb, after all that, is 22.5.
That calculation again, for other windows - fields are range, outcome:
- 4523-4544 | 21.6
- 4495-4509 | 21.5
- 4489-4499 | 22.6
